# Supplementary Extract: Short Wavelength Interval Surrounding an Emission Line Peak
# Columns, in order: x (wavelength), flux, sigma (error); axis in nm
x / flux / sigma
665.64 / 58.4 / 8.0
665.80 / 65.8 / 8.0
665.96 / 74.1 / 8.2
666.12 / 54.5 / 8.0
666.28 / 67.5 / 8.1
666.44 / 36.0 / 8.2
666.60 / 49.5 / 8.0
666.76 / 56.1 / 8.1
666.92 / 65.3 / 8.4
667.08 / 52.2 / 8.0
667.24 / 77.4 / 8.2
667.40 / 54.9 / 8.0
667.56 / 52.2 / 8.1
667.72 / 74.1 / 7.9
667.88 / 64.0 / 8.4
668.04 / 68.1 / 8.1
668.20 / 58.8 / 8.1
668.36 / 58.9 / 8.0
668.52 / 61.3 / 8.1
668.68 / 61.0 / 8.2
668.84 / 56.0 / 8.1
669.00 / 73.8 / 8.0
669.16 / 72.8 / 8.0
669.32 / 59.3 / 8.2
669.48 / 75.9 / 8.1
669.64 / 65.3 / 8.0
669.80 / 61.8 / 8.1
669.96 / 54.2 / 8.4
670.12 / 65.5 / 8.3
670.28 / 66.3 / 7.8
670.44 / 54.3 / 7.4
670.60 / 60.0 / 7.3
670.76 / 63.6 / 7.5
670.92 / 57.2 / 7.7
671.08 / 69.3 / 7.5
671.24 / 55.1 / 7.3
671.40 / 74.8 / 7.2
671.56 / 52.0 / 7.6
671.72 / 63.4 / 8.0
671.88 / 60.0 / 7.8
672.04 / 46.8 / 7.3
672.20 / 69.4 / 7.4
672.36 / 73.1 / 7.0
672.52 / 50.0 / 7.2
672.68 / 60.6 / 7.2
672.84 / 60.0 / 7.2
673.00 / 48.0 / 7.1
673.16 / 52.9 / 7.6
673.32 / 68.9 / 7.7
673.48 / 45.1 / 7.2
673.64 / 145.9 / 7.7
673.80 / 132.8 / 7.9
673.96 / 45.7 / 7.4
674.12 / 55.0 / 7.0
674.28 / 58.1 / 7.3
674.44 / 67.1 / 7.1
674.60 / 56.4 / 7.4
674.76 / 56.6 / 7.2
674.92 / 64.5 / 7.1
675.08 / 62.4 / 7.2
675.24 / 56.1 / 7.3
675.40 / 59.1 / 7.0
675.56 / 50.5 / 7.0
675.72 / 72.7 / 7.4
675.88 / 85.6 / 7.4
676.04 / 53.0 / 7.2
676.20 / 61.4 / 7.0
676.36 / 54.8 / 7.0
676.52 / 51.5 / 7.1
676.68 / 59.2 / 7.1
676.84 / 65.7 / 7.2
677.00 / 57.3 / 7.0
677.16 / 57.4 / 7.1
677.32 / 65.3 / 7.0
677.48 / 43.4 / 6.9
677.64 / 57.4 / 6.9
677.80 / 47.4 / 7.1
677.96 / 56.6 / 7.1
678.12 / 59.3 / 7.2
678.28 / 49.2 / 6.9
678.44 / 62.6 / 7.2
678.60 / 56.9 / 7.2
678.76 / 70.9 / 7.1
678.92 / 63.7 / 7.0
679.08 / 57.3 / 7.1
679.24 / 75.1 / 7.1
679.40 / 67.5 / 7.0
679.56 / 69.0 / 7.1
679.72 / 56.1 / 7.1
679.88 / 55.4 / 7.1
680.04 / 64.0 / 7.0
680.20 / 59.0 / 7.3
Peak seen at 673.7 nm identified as H-alpha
